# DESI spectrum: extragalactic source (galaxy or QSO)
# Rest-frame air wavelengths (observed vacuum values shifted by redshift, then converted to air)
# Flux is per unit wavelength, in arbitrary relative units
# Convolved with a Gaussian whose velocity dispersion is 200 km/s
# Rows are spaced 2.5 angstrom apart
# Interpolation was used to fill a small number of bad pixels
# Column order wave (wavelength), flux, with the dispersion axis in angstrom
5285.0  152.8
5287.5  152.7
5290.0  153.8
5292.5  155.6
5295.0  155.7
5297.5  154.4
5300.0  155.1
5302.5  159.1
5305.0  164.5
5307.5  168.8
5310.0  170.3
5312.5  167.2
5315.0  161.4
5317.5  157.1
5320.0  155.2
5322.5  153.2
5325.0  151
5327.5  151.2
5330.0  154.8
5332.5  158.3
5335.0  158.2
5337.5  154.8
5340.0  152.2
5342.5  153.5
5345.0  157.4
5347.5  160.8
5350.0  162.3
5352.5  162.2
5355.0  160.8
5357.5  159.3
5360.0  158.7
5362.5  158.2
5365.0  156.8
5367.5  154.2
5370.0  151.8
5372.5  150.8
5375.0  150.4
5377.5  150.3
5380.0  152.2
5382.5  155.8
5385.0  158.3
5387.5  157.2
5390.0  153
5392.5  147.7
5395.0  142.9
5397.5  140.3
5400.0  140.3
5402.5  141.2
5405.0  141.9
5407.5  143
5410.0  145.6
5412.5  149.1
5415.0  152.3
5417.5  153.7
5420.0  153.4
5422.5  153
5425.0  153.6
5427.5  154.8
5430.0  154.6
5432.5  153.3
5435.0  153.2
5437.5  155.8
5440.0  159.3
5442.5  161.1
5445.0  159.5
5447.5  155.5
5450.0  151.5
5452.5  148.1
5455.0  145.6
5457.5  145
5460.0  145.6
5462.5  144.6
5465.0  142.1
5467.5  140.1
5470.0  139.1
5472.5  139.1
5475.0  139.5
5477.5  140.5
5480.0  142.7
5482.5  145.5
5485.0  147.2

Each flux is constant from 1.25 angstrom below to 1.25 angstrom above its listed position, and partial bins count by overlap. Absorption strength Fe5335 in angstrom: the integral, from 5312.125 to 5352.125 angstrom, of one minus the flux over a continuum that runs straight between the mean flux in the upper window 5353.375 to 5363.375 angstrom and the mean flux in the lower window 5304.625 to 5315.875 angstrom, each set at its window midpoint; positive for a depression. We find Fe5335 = 1.6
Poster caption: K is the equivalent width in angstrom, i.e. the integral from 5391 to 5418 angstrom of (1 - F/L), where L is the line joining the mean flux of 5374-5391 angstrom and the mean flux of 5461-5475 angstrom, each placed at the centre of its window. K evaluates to 1.0 angstrom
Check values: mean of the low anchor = 154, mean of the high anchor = 141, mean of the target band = 145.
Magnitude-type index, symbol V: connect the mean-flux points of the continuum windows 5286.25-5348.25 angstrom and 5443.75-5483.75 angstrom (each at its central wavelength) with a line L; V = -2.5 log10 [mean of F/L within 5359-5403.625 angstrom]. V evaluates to 0.01 mag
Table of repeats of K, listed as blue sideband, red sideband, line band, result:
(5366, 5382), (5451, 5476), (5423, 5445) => -1.5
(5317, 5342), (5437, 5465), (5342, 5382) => -0.7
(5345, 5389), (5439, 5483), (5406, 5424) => 0.2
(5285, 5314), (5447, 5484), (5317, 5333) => 0.3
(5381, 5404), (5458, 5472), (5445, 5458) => -0.6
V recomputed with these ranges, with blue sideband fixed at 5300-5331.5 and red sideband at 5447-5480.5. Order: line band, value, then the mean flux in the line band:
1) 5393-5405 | 0.067 mag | 142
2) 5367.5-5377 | 0.015 mag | 151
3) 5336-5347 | 0.011 mag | 155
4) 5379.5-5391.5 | -0.023 mag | 155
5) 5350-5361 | -0.037 mag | 161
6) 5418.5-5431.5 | -0.042 mag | 154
